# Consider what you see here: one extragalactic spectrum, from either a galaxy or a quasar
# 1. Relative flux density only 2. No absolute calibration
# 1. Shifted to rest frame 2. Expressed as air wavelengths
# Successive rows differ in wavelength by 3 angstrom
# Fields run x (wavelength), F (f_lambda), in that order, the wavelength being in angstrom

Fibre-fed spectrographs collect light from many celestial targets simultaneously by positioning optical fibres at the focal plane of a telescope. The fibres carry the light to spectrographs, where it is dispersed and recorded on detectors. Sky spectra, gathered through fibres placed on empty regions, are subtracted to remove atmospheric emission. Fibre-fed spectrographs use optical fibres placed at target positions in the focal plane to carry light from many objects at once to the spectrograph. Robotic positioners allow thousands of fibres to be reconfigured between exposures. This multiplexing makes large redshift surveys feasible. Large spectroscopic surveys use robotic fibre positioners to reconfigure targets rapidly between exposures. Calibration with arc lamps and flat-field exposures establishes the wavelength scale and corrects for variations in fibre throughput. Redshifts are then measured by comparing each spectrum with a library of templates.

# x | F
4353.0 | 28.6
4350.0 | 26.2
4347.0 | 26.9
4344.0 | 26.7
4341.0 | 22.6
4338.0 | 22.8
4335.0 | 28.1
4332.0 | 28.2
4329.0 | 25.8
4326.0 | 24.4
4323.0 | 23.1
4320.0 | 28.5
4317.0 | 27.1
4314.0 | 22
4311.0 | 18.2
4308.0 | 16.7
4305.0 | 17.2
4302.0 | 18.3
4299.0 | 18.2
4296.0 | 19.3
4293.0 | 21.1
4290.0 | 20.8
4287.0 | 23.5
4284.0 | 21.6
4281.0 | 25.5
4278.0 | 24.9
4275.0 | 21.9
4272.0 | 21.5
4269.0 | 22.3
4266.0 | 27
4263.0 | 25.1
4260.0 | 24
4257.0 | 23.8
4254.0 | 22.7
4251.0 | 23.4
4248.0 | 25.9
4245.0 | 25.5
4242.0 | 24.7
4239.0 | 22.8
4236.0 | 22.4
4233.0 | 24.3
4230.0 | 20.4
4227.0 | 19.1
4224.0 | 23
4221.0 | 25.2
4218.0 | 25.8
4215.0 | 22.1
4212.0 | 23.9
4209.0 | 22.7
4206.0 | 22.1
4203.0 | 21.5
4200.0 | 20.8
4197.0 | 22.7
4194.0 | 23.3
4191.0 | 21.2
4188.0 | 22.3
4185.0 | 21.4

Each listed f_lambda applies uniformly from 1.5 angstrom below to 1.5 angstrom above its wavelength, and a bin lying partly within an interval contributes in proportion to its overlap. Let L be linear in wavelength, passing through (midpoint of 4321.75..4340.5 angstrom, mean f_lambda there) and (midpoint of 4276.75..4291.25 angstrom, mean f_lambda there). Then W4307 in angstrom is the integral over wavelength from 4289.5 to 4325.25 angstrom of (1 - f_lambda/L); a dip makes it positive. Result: 4.9 angstrom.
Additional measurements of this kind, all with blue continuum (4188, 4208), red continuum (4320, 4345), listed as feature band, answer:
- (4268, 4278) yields 0.6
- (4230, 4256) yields -0.7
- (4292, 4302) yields 2.1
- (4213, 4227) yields -0.6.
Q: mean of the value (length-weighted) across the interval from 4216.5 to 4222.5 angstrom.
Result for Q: 25.5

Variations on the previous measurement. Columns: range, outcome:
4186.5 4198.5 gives 22.4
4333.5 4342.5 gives 24.5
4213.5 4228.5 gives 23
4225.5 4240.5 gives 21.8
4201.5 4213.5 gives 22.6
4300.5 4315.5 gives 18.5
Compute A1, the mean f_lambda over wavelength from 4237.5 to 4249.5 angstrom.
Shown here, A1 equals 24.7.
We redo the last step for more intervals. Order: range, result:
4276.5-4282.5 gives 25.2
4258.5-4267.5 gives 25.4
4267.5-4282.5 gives 23.2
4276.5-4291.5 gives 23.3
